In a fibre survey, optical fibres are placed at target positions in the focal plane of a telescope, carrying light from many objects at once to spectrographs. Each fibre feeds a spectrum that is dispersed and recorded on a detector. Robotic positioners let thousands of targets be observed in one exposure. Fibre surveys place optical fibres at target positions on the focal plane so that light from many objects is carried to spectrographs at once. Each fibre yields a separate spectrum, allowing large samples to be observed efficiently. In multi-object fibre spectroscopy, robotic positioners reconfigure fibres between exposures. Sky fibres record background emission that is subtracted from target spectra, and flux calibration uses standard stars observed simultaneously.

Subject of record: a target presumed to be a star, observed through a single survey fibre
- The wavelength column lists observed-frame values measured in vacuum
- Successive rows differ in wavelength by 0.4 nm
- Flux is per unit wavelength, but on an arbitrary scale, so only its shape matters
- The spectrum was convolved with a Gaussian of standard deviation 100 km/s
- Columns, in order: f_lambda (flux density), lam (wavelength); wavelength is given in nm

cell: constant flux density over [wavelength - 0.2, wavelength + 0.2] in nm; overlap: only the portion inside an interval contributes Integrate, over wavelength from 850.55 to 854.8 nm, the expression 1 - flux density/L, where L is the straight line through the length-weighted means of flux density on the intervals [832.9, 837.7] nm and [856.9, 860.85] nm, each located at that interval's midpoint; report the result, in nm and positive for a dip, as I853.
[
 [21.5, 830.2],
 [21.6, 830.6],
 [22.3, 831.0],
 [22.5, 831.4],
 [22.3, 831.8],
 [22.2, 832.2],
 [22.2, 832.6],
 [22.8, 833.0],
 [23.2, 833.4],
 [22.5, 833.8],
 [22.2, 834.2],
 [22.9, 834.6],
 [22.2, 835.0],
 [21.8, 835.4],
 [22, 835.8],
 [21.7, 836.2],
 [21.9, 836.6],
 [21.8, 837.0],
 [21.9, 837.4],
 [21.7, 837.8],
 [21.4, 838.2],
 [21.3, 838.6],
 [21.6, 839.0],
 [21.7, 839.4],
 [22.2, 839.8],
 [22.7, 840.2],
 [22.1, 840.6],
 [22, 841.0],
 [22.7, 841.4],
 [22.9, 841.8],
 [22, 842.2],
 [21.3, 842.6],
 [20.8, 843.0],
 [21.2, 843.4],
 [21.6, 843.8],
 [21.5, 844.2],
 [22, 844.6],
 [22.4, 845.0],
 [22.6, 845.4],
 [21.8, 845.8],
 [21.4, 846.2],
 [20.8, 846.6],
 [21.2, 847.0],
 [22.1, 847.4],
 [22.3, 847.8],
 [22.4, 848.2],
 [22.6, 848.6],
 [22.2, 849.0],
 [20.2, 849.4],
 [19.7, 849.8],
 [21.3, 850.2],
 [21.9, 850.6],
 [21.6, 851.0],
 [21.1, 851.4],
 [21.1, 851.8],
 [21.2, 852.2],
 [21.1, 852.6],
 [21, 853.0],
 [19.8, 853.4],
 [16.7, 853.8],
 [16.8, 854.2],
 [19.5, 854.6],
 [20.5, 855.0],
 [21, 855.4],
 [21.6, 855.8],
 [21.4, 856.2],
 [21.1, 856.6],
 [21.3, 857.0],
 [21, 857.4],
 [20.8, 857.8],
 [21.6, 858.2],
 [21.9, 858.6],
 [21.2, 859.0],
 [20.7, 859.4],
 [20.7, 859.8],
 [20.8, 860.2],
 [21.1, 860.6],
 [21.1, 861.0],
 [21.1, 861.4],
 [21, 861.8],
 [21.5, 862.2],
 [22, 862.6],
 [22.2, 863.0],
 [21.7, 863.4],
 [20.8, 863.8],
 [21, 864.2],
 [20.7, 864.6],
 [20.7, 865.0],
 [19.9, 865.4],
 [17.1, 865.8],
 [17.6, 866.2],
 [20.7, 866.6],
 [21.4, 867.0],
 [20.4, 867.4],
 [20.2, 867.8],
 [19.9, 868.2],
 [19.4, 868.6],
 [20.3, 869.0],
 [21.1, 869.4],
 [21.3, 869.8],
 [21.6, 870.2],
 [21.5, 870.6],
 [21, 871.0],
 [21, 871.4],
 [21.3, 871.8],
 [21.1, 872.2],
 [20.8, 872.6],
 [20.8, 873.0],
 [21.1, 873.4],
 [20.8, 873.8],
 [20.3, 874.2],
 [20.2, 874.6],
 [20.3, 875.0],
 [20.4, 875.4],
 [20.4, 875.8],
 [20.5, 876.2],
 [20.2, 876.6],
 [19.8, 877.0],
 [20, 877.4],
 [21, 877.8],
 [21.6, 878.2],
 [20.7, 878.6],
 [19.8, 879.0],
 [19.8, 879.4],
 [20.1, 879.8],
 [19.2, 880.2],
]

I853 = 0.258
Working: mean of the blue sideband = 22.2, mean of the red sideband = 21.1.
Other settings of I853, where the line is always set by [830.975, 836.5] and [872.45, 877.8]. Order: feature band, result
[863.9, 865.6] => 0.03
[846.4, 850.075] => 0.03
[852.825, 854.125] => 0.15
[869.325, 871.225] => -0.06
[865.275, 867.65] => 0.15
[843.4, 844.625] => 0.02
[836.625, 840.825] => 0.05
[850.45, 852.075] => 0.01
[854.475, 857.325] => 0.05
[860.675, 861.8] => 0.00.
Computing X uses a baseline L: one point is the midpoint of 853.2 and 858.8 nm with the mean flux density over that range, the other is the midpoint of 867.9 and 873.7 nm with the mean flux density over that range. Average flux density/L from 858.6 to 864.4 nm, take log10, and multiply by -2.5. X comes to -0.04 mag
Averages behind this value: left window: 20.4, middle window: 21.2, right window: 20.9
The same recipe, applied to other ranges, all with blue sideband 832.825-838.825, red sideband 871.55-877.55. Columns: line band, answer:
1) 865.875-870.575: 0.03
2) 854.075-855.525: 0.10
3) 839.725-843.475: -0.01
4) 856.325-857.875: 0.01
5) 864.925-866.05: 0.10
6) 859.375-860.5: 0.02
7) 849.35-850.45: 0.05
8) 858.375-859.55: -0.01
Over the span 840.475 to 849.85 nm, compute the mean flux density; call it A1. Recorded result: 21.8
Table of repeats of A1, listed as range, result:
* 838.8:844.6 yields 21.9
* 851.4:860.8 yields 20.6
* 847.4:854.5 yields 20.8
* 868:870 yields 20.4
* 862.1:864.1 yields 21.6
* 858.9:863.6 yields 21.3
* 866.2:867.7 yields 20.4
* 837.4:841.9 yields 22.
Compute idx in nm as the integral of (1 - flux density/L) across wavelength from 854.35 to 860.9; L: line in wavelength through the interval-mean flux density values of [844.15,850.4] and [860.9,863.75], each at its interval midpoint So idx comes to 0.17 nm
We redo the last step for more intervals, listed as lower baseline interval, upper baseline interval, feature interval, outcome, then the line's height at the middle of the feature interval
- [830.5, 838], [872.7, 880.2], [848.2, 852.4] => 0.035 nm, 21.5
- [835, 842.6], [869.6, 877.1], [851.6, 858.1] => 0.309 nm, 21.4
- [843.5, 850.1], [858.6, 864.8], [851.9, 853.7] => 0.076 nm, 21.5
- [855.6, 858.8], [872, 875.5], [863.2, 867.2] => 0.161 nm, 21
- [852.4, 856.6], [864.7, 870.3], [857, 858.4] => -0.079 nm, 20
